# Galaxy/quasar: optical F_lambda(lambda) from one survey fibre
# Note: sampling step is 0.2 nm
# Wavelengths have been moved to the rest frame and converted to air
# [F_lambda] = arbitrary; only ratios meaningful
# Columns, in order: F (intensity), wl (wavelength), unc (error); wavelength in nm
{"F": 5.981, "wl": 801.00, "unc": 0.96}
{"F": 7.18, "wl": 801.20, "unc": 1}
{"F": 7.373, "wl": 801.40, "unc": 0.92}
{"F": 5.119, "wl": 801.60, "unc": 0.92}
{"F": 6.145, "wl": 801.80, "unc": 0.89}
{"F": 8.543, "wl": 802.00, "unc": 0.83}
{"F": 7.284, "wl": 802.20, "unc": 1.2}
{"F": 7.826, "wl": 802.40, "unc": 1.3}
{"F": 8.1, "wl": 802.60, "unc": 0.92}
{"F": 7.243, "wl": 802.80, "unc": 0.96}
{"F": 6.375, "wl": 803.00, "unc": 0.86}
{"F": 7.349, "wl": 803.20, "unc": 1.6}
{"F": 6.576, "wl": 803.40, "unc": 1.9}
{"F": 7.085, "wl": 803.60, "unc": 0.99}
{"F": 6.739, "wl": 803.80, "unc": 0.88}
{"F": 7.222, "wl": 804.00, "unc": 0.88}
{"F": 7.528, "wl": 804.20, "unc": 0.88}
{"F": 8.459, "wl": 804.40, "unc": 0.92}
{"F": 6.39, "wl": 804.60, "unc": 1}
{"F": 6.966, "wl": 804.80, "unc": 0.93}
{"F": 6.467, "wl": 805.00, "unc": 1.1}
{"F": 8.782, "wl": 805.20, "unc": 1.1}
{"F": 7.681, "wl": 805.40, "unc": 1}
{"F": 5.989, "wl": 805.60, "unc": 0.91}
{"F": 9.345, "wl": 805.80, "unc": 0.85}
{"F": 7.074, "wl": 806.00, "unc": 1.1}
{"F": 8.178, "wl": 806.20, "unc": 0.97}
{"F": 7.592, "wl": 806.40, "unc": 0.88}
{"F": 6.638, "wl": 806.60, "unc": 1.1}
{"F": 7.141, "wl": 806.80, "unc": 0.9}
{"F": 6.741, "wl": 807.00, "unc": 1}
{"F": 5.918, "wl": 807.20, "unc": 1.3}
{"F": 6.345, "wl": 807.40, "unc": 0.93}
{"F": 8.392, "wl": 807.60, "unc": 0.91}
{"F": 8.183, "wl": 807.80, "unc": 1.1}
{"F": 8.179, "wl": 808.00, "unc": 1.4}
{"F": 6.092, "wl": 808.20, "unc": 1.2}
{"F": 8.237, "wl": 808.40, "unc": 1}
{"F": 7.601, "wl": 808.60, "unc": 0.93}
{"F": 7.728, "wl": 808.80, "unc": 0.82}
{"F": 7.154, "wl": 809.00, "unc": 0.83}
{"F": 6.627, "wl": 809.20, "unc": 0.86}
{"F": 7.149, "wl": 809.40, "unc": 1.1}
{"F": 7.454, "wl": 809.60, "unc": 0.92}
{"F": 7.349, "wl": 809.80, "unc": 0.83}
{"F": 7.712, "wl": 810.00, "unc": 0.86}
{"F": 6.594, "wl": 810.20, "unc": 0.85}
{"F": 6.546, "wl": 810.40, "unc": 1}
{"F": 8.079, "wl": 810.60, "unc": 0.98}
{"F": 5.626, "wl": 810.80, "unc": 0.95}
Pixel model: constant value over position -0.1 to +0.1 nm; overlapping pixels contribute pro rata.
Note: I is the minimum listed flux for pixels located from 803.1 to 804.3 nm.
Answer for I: 6.576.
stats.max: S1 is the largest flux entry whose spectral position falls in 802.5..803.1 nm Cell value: 8.1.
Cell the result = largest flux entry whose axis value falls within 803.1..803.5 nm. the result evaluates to 7.349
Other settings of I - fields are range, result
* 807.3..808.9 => 6.092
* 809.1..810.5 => 6.546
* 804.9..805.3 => 6.467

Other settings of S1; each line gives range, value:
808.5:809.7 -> 7.728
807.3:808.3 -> 8.392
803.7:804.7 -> 8.459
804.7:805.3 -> 8.782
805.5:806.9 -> 9.345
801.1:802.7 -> 8.543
